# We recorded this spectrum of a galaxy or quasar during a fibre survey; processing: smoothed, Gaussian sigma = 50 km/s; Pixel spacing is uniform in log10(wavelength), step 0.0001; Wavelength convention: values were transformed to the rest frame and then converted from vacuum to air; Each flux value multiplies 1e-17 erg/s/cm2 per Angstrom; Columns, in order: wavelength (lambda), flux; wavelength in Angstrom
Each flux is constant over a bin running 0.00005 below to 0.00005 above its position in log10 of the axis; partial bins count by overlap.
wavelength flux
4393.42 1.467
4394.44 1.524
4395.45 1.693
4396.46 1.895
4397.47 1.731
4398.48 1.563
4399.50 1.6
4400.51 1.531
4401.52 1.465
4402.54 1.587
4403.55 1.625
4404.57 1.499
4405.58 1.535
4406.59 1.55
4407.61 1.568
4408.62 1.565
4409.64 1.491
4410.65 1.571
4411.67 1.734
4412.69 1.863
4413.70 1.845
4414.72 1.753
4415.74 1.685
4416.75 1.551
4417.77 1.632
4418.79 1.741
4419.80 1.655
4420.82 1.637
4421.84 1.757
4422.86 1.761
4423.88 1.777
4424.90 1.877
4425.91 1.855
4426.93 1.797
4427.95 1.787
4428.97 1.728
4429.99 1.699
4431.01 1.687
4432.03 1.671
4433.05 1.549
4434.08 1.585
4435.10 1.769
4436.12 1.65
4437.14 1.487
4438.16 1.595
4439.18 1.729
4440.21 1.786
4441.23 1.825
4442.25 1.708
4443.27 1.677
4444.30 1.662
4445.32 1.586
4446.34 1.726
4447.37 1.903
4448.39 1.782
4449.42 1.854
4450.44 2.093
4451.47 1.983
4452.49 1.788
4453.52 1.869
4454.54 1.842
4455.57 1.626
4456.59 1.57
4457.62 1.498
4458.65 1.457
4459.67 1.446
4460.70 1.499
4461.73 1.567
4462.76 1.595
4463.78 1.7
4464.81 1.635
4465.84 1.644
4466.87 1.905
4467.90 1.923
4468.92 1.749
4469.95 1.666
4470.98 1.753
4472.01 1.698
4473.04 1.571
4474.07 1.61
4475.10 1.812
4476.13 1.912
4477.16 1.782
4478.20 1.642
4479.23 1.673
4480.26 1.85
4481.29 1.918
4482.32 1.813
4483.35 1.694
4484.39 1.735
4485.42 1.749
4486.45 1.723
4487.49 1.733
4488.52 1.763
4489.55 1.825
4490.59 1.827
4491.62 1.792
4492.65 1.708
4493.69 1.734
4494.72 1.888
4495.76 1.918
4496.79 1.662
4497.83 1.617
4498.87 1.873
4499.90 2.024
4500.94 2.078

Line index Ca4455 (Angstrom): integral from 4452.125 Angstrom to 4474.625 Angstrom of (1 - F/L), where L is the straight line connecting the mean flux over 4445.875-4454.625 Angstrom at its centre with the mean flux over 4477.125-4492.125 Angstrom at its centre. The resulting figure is 2.1 Angstrom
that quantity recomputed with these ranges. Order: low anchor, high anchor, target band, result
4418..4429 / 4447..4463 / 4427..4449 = 0.50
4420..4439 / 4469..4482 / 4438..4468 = 0.15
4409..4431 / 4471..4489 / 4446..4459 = -0.29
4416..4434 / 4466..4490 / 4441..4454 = -0.54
